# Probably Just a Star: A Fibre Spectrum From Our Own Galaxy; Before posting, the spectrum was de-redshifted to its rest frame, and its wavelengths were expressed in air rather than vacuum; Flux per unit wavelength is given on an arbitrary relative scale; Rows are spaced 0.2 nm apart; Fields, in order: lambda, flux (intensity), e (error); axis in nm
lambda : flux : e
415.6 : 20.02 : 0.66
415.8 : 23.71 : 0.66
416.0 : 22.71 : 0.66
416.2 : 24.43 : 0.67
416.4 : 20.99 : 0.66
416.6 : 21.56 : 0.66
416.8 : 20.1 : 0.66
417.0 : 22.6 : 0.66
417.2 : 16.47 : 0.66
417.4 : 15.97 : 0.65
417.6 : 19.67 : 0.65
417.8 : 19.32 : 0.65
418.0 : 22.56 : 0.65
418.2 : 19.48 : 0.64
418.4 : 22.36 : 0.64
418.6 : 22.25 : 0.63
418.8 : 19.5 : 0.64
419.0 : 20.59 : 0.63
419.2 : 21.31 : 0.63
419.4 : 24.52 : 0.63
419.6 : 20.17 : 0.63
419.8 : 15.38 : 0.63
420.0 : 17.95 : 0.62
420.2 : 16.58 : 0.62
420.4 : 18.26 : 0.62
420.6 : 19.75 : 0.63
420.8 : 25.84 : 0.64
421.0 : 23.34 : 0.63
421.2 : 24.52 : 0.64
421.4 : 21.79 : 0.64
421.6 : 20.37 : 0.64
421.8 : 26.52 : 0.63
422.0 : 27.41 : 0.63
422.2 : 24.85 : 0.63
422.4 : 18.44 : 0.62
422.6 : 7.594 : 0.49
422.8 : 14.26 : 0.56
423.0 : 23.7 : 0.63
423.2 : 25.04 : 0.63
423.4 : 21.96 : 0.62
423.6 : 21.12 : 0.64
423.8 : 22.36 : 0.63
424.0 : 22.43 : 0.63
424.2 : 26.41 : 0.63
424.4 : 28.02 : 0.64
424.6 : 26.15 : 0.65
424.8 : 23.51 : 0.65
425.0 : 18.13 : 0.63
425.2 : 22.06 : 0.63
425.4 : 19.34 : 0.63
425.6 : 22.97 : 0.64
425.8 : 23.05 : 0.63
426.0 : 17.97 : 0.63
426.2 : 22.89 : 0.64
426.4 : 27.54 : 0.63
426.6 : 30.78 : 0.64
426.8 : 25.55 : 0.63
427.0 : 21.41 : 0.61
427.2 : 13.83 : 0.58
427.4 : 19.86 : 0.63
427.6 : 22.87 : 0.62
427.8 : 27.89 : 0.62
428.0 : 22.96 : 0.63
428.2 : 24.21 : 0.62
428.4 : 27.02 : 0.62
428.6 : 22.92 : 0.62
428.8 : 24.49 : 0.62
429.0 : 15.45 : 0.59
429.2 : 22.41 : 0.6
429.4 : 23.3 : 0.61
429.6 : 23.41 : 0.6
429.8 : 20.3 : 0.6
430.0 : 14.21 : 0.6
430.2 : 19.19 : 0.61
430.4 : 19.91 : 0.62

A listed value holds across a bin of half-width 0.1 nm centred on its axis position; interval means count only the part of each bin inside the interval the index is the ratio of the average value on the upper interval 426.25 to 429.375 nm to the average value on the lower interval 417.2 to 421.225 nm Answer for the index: 1.1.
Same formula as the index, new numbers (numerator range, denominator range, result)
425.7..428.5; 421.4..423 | 1.16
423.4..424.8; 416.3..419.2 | 1.19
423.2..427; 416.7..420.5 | 1.19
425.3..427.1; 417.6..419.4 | 1.12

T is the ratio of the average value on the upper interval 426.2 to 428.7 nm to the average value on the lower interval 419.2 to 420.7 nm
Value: 1.2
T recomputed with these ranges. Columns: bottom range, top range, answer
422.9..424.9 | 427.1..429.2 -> 0.92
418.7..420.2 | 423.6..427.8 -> 1.16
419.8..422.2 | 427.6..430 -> 1.04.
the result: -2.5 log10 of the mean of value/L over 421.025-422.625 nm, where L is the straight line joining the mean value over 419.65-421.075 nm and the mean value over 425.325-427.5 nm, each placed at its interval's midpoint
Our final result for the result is -0.102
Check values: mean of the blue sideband 19.5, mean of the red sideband 22.3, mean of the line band 22.2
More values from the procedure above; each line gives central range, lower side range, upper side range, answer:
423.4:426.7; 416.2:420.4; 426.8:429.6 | -0.085 mag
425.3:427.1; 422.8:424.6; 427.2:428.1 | -0.036 mag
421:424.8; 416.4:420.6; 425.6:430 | -0.062 mag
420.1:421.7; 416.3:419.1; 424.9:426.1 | -0.048 mag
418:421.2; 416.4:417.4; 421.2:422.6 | 0.023 mag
